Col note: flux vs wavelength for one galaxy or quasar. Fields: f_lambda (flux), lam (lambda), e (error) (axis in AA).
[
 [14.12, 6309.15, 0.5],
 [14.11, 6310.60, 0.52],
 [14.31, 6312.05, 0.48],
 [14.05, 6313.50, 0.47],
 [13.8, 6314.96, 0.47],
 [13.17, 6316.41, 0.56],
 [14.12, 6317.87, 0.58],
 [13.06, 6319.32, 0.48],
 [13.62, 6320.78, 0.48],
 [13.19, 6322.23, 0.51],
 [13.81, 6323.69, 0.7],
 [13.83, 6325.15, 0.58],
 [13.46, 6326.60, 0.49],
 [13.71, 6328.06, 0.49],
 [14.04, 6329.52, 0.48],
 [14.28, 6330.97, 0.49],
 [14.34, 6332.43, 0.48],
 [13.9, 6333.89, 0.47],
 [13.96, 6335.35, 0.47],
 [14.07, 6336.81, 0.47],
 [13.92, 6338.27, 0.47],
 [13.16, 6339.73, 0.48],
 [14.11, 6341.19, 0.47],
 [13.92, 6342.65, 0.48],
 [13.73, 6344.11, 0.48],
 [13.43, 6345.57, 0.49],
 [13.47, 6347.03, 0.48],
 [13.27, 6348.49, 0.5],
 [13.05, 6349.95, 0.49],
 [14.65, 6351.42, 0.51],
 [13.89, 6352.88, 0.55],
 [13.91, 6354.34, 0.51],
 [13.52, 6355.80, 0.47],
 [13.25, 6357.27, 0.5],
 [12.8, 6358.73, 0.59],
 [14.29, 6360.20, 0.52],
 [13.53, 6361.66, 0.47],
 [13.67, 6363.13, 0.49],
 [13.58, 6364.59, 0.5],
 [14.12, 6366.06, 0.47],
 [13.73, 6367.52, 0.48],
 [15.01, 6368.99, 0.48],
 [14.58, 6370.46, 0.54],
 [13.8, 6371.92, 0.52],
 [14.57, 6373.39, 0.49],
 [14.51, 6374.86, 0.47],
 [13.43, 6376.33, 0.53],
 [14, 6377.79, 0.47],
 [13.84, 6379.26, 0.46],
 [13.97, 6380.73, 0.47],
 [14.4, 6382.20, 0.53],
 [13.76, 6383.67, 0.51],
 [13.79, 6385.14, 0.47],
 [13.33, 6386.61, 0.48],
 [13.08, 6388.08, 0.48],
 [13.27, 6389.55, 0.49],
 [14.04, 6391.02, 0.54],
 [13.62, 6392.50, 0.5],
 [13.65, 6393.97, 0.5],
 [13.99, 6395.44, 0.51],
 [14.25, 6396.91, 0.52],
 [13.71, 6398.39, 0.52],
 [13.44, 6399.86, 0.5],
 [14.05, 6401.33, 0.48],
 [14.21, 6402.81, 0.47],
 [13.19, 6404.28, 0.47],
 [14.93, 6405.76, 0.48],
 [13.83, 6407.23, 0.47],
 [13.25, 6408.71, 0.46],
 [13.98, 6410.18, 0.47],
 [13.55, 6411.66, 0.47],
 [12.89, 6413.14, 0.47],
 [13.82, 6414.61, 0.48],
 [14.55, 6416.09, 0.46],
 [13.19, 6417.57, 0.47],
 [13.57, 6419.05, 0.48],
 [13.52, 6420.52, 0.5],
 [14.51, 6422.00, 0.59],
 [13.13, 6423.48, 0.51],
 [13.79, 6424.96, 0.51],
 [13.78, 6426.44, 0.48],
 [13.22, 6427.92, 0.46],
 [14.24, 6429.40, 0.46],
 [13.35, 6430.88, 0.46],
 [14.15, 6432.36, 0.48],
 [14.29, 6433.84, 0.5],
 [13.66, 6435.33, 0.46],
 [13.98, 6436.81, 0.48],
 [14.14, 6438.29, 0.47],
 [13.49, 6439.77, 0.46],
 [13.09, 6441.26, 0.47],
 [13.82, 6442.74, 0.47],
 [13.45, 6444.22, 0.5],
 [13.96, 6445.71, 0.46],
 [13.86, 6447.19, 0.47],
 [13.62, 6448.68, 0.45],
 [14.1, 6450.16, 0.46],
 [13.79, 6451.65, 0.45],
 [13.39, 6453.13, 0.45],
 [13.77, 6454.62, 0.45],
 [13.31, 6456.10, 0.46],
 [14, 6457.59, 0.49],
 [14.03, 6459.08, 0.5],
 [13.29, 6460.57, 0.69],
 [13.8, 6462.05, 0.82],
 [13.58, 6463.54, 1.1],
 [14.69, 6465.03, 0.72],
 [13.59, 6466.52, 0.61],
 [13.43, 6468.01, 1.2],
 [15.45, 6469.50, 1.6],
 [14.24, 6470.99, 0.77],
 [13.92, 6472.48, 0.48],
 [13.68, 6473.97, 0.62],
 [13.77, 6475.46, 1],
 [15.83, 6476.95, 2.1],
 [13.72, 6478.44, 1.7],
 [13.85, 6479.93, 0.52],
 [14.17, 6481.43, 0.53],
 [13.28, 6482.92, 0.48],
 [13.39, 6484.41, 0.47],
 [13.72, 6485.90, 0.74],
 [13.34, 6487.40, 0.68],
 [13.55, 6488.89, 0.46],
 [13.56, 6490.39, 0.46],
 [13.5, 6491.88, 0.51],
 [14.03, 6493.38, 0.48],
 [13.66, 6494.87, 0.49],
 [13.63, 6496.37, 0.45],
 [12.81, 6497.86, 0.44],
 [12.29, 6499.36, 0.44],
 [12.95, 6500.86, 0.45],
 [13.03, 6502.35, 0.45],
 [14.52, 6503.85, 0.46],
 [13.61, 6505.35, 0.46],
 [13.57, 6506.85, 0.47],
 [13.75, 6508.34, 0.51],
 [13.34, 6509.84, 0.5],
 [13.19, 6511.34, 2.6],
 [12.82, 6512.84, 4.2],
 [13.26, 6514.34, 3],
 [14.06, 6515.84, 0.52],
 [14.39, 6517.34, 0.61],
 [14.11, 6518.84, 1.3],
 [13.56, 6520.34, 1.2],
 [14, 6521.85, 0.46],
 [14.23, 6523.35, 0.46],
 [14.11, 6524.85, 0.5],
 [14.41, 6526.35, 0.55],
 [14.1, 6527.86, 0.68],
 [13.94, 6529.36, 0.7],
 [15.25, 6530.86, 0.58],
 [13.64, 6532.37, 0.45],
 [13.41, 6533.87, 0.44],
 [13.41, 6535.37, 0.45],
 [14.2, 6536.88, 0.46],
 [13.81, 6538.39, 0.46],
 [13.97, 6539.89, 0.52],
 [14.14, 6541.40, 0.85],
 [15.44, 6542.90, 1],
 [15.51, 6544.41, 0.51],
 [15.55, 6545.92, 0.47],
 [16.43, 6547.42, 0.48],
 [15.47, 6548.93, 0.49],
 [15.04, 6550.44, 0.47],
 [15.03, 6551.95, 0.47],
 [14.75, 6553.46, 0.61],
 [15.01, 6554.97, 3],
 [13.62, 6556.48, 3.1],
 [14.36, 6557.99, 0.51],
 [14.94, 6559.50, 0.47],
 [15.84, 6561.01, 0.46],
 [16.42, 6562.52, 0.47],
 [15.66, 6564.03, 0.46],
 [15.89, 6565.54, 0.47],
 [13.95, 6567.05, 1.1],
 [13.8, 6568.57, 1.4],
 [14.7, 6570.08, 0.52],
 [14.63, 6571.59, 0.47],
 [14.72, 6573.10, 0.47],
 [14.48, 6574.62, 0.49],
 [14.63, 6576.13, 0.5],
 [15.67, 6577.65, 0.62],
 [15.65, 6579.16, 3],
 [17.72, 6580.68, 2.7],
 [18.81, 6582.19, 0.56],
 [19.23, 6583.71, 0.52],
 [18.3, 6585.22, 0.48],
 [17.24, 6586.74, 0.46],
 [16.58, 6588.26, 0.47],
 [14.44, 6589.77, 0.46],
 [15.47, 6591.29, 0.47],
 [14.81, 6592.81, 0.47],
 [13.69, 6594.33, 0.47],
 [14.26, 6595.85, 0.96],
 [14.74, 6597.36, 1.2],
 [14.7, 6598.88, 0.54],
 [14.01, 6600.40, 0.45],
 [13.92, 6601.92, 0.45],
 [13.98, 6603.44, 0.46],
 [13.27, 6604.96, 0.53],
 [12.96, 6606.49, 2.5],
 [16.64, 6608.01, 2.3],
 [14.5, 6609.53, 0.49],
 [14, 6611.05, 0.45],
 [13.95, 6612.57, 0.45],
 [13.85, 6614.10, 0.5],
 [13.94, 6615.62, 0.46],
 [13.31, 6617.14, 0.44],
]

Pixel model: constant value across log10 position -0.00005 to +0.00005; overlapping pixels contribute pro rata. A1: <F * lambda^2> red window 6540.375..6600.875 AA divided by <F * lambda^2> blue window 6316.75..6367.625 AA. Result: 1.20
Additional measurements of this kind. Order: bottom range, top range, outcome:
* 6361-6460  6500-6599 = 1.12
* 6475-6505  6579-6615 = 1.16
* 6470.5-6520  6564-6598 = 1.17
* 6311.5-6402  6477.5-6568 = 1.08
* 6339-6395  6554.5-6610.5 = 1.18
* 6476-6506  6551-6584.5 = 1.16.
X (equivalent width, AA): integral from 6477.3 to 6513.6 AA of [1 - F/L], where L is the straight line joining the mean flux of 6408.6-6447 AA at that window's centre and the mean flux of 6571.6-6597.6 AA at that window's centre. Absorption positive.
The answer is 2.9 AA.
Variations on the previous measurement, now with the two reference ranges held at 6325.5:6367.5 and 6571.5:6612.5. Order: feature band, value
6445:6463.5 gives 0.9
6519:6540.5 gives 1.3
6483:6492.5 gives 0.7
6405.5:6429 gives 0.8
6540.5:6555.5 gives -0.2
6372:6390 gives 0.2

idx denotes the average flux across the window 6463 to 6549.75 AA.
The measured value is 14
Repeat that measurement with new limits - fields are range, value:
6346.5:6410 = 13.8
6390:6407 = 13.9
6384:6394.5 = 13.5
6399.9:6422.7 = 13.8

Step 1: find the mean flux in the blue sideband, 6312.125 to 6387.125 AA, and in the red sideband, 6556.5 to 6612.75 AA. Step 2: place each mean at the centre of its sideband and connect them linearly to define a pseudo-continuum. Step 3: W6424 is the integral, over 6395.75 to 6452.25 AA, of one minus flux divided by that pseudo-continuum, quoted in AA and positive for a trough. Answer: 1.9 AA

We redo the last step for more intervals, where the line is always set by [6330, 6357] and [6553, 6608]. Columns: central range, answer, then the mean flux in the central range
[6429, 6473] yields 1.8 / 13.8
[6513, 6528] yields 0.9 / 14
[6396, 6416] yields 0.5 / 13.8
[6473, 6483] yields 0.4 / 14.1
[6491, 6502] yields 1.1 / 13.3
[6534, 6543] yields 0.6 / 14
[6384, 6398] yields 0.4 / 13.7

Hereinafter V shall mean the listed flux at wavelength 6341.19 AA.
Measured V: 14.11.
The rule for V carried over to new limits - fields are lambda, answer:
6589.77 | 14.44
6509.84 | 13.34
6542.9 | 15.44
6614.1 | 13.85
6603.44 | 13.98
